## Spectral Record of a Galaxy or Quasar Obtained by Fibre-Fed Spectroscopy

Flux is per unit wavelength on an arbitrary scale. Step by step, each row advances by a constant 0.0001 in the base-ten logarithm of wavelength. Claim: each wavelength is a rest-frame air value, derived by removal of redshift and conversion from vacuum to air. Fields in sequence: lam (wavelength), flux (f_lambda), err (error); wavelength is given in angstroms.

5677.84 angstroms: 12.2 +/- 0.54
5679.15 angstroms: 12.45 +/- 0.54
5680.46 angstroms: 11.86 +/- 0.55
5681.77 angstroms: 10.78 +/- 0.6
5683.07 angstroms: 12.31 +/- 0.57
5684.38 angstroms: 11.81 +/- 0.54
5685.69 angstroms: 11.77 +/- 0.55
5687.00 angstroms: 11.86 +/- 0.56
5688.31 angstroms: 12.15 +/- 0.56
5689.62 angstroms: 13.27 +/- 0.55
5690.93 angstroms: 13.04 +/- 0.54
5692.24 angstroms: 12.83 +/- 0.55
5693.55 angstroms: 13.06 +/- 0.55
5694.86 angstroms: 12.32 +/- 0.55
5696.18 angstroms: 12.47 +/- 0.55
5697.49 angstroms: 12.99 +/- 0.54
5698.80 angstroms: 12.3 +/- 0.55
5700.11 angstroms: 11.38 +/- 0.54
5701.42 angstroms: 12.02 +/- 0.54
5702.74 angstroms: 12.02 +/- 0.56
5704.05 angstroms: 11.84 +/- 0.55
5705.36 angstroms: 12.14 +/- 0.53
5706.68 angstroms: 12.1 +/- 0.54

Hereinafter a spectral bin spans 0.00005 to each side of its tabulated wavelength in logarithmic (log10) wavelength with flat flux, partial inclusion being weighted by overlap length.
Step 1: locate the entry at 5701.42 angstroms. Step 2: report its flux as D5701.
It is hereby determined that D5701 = 12.02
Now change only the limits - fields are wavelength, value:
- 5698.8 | 12.3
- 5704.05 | 11.84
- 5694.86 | 12.32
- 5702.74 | 12.02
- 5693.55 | 13.06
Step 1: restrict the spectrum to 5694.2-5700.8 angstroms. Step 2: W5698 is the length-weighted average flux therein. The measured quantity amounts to 12.3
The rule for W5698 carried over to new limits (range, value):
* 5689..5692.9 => 13.1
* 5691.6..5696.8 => 12.7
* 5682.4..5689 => 12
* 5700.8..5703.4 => 12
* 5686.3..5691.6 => 12.6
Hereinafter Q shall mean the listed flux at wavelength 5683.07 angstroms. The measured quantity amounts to 12.31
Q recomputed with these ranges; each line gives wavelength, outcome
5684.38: 11.81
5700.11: 11.38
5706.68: 12.1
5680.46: 11.86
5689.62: 13.27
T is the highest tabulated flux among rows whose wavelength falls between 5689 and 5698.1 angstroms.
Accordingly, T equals 13.27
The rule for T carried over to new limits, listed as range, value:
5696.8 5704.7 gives 12.99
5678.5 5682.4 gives 12.45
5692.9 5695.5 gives 13.06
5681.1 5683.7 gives 12.31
